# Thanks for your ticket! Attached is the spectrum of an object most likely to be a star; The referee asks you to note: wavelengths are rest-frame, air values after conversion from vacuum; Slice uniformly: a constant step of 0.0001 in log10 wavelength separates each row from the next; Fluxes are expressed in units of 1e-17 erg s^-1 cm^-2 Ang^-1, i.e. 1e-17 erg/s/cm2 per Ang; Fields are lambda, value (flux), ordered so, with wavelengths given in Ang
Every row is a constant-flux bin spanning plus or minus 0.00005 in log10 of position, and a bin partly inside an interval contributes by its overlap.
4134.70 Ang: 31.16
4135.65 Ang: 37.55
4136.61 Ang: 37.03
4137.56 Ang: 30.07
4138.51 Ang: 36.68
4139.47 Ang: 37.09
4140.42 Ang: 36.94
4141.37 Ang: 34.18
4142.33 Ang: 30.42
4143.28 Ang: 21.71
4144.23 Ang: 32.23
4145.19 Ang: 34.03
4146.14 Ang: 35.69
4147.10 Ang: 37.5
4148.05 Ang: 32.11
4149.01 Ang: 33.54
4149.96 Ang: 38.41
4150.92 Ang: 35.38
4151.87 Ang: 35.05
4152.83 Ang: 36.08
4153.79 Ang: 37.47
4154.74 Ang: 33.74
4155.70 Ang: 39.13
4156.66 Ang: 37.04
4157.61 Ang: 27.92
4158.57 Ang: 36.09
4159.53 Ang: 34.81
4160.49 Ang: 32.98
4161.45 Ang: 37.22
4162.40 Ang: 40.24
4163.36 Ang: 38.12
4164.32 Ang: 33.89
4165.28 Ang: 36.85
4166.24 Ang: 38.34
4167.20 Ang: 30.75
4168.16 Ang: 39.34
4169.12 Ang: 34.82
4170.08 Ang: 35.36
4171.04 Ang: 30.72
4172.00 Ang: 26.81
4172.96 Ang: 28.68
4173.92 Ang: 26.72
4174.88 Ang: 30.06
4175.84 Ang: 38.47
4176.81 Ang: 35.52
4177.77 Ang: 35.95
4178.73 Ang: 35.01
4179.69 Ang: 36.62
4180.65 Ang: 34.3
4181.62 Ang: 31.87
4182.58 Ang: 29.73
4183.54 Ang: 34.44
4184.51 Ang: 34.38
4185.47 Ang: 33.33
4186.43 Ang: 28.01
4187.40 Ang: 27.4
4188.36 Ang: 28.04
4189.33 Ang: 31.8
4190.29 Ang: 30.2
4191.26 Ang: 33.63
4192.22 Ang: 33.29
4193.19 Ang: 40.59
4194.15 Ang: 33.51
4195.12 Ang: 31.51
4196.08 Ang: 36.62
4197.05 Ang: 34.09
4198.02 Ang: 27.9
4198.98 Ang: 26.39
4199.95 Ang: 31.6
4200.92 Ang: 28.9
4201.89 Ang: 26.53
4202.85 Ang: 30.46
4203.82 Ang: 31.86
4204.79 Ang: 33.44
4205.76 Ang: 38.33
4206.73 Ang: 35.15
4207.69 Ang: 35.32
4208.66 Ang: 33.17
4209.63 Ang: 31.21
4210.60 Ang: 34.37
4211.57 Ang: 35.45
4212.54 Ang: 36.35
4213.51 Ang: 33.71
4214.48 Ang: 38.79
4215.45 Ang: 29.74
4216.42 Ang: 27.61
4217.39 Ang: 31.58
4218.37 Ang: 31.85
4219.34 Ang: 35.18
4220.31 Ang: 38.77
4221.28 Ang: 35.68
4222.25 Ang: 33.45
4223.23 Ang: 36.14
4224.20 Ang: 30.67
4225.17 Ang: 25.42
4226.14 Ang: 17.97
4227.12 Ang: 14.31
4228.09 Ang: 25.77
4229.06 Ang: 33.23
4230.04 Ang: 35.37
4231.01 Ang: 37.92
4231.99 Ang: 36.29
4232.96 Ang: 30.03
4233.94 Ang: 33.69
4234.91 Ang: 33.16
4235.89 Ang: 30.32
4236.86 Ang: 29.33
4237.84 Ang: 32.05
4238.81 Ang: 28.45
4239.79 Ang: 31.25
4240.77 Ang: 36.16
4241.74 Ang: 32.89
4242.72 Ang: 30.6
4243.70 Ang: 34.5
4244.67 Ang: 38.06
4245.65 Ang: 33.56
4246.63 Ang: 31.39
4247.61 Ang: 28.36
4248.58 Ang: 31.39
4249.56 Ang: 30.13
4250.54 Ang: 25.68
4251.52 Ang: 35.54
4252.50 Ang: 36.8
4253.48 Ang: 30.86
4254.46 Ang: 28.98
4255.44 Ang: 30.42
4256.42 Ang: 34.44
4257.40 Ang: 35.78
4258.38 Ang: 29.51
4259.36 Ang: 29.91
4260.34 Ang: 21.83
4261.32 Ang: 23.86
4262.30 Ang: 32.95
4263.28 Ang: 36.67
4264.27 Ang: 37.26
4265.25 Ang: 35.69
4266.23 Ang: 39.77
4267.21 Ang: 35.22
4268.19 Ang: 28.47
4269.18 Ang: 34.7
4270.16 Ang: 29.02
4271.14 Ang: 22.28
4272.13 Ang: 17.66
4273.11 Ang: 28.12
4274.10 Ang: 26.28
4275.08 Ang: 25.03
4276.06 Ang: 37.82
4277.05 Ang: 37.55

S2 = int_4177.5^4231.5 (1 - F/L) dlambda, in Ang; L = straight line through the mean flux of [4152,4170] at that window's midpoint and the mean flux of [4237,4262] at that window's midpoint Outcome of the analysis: 2.2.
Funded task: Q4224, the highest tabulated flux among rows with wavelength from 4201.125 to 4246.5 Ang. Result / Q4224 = 38.79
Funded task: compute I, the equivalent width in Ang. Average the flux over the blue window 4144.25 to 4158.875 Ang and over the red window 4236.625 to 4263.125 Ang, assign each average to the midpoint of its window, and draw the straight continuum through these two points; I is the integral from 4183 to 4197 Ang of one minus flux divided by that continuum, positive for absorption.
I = 0.4 Ang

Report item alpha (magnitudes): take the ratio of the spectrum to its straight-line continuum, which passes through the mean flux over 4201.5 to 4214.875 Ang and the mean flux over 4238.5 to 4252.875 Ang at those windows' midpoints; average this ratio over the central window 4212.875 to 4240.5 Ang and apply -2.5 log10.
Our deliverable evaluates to 0.06 mag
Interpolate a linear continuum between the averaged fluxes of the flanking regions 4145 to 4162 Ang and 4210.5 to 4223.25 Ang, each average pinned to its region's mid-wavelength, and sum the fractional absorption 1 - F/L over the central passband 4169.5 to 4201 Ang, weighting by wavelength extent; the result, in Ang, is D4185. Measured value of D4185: 2.25 Ang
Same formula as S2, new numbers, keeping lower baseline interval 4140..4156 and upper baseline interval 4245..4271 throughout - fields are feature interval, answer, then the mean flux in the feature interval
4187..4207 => 0.73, 31.9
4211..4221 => -0.37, 33.9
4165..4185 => 0.08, 33.5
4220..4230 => 1.01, 29.2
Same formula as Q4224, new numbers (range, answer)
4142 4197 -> 40.59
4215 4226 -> 38.77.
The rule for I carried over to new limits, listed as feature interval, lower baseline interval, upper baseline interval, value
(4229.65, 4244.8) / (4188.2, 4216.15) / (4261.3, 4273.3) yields -0.5 Ang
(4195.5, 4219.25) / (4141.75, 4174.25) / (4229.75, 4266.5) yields 0.4 Ang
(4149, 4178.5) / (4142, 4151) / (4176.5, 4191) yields -1.8 Ang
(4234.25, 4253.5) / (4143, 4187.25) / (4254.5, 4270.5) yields 0.3 Ang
